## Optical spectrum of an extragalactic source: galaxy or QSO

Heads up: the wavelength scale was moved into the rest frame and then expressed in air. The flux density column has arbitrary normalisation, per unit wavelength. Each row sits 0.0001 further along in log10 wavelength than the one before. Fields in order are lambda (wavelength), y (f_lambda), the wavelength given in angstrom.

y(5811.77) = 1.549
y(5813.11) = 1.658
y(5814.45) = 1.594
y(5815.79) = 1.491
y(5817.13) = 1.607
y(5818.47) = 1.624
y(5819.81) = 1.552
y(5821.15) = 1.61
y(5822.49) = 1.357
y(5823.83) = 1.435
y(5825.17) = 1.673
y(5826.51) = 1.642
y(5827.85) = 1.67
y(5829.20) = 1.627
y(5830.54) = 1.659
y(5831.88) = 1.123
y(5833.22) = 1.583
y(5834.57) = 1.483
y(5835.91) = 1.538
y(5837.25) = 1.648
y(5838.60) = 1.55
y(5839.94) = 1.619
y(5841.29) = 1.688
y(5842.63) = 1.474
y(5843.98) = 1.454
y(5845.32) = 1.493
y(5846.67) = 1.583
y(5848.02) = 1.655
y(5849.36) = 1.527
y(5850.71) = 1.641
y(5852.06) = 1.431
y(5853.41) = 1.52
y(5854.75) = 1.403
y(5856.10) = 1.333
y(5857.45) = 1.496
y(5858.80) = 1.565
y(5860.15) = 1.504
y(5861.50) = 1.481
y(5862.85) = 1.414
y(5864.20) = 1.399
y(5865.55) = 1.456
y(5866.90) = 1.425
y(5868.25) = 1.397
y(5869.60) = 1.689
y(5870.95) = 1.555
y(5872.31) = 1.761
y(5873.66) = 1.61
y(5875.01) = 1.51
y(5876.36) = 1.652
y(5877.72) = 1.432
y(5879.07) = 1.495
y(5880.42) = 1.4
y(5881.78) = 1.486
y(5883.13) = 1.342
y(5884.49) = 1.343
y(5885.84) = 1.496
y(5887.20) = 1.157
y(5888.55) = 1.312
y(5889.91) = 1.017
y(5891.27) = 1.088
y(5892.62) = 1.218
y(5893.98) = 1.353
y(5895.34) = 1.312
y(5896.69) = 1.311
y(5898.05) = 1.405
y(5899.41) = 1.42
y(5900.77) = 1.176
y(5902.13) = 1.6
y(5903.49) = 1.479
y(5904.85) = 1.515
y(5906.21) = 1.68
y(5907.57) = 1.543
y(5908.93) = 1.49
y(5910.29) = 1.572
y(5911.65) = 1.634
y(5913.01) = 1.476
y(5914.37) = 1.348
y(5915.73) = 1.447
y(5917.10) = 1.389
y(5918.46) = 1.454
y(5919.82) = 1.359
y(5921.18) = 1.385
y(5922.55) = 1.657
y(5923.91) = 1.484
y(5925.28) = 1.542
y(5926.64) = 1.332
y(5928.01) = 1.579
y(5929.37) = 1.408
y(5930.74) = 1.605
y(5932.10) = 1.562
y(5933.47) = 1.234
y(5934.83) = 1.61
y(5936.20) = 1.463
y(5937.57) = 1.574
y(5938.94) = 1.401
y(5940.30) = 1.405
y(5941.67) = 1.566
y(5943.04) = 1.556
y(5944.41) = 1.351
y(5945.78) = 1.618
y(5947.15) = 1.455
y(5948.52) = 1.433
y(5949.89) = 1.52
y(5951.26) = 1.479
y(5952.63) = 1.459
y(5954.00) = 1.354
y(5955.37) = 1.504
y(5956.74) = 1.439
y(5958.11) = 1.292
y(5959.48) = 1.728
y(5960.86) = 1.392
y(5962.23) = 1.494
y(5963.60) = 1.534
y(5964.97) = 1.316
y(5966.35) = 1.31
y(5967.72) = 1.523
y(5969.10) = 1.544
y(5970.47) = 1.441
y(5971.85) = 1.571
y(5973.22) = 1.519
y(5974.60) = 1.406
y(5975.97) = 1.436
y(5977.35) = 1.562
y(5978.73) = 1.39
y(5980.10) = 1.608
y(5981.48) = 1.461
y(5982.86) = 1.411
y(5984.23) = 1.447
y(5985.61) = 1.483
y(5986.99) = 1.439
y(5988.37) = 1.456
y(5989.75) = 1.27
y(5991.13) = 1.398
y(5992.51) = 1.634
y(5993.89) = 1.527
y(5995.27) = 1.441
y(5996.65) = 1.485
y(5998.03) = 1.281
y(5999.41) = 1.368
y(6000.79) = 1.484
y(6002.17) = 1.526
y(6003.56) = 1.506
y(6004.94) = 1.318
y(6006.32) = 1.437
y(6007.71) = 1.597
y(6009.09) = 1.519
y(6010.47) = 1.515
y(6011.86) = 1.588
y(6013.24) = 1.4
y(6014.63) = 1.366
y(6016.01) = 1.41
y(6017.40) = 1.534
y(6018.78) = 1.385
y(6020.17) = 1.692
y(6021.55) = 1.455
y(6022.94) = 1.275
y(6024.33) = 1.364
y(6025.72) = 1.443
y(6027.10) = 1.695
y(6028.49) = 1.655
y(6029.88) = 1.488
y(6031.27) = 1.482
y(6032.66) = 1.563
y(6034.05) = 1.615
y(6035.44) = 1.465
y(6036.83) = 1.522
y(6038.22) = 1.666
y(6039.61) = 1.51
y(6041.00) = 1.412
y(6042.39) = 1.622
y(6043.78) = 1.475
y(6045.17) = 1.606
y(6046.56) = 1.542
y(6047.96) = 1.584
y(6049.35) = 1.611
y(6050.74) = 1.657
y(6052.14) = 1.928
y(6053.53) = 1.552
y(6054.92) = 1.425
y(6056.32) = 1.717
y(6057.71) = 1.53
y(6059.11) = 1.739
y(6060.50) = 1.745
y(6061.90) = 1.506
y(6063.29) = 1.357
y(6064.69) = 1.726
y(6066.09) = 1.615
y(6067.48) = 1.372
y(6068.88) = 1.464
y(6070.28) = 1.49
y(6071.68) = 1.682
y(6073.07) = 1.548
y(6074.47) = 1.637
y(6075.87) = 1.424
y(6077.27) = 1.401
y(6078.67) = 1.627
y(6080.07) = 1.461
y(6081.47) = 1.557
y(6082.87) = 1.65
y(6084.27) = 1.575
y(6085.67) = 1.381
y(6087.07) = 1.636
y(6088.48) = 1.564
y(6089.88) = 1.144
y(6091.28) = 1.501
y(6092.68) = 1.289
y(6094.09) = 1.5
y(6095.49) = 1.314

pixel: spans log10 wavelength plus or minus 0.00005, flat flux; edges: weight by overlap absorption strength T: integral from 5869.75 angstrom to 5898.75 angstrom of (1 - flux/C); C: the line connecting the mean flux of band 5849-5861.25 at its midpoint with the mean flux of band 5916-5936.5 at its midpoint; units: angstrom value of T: 1.6 angstrom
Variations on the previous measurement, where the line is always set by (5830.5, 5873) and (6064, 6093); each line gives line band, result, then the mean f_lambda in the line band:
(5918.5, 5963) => 1.1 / 1.48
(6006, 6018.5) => 0.3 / 1.48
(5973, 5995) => 0.7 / 1.46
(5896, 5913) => 0.3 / 1.49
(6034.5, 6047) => -0.2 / 1.54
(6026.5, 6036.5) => -0.3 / 1.56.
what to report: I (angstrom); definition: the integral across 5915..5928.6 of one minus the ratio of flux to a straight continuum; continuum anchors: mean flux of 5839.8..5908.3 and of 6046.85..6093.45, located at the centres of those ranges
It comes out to 0.2 angstrom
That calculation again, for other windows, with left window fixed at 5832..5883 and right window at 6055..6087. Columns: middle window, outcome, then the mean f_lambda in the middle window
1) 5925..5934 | 0.4 angstrom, 1.47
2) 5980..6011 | 1.7 angstrom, 1.46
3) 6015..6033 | 0.6 angstrom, 1.49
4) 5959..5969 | 0.4 angstrom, 1.47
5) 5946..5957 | 0.5 angstrom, 1.46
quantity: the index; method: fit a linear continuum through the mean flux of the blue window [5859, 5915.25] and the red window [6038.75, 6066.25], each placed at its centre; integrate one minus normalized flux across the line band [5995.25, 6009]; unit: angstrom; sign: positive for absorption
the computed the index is 0.9 angstrom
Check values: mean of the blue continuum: 1.44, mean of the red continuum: 1.59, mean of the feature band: 1.45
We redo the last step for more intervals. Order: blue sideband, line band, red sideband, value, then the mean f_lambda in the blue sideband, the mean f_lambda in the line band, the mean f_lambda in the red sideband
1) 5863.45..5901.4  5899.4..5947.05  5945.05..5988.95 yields -1.7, 1.4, 1.48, 1.47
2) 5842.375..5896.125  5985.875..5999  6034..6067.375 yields 0.9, 1.45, 1.44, 1.58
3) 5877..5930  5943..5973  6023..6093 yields -0.2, 1.41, 1.47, 1.54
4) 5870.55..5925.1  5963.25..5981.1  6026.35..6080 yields 0.3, 1.43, 1.47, 1.57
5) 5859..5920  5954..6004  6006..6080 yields 1.2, 1.44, 1.46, 1.54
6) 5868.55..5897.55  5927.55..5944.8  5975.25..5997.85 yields -0.6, 1.41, 1.49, 1.46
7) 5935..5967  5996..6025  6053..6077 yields 1.2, 1.46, 1.45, 1.56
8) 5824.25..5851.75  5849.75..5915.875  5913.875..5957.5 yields 3.3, 1.56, 1.44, 1.47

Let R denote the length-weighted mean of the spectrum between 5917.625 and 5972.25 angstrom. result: 1.47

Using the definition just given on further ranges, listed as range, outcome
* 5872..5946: 1.45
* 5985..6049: 1.49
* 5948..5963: 1.46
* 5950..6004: 1.46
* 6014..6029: 1.48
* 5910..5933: 1.48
